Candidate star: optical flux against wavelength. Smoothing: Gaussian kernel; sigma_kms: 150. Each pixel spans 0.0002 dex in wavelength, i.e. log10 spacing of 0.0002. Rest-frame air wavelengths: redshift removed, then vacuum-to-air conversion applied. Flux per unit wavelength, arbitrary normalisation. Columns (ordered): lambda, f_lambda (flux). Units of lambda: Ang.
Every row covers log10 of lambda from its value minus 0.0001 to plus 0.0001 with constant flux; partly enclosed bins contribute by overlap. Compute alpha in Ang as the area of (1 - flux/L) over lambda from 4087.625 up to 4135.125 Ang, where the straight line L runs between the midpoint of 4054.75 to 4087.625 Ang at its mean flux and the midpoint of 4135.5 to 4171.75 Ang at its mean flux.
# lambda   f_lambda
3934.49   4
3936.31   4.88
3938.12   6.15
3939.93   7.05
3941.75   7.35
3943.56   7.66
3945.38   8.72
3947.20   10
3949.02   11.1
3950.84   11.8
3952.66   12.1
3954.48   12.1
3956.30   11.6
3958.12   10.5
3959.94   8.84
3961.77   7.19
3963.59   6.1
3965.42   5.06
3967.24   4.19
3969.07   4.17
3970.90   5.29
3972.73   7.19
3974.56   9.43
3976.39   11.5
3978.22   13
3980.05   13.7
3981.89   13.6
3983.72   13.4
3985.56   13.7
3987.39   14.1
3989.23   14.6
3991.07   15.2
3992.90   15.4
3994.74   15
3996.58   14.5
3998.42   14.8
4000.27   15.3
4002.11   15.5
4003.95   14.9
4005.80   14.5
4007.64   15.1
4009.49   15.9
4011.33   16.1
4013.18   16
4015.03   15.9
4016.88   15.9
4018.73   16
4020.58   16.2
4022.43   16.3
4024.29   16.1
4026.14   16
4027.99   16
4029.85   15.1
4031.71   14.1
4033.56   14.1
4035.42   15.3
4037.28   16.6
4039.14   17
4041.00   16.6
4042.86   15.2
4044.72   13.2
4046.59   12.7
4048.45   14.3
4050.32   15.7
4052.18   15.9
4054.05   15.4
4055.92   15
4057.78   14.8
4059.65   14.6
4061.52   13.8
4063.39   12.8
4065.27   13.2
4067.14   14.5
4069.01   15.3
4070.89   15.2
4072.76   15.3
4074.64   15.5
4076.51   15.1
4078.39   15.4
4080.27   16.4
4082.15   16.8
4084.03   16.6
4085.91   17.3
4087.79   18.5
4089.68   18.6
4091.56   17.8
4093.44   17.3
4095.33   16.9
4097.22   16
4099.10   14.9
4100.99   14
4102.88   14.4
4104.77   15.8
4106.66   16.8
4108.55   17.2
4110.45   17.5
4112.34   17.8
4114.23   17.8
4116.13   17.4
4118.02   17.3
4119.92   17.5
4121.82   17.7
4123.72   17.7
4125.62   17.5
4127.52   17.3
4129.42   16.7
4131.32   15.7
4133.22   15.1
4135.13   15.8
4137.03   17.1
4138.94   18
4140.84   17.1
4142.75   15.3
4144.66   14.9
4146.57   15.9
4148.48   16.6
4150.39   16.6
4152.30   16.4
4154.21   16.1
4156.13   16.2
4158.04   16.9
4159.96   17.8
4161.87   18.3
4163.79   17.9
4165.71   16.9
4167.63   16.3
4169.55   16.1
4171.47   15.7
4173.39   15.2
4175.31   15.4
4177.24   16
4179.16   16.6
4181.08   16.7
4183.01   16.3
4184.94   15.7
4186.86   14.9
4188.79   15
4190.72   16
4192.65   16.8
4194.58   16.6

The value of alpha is -2.6 Ang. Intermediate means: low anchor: 15.2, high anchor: 16.6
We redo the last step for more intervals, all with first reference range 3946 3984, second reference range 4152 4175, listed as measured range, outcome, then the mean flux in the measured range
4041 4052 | -1.8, 14.5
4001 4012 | -4.3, 15.3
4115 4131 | -2.3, 17.3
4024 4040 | -4.9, 15.6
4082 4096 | -3.6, 17.5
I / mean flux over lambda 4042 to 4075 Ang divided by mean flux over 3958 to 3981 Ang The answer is 1.80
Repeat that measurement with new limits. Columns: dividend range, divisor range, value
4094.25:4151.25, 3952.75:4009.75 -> 1.41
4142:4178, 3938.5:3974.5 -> 1.97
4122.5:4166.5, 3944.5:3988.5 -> 1.68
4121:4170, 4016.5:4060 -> 1.09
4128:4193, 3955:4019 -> 1.32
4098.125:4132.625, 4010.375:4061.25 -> 1.09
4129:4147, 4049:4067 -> 1.11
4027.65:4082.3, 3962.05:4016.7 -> 1.20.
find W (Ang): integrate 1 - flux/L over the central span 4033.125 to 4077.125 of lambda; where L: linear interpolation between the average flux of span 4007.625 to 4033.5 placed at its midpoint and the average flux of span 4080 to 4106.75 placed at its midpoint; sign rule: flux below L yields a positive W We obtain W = 3.3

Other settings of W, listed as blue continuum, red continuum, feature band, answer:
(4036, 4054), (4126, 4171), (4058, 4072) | 1.14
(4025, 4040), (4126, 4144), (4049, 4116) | 0.41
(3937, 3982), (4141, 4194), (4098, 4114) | -2.31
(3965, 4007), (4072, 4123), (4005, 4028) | -4.16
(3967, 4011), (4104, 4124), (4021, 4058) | -1.65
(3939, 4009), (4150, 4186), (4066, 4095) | -4.61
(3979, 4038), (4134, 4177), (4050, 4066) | 1.06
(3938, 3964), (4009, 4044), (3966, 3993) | 2.15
